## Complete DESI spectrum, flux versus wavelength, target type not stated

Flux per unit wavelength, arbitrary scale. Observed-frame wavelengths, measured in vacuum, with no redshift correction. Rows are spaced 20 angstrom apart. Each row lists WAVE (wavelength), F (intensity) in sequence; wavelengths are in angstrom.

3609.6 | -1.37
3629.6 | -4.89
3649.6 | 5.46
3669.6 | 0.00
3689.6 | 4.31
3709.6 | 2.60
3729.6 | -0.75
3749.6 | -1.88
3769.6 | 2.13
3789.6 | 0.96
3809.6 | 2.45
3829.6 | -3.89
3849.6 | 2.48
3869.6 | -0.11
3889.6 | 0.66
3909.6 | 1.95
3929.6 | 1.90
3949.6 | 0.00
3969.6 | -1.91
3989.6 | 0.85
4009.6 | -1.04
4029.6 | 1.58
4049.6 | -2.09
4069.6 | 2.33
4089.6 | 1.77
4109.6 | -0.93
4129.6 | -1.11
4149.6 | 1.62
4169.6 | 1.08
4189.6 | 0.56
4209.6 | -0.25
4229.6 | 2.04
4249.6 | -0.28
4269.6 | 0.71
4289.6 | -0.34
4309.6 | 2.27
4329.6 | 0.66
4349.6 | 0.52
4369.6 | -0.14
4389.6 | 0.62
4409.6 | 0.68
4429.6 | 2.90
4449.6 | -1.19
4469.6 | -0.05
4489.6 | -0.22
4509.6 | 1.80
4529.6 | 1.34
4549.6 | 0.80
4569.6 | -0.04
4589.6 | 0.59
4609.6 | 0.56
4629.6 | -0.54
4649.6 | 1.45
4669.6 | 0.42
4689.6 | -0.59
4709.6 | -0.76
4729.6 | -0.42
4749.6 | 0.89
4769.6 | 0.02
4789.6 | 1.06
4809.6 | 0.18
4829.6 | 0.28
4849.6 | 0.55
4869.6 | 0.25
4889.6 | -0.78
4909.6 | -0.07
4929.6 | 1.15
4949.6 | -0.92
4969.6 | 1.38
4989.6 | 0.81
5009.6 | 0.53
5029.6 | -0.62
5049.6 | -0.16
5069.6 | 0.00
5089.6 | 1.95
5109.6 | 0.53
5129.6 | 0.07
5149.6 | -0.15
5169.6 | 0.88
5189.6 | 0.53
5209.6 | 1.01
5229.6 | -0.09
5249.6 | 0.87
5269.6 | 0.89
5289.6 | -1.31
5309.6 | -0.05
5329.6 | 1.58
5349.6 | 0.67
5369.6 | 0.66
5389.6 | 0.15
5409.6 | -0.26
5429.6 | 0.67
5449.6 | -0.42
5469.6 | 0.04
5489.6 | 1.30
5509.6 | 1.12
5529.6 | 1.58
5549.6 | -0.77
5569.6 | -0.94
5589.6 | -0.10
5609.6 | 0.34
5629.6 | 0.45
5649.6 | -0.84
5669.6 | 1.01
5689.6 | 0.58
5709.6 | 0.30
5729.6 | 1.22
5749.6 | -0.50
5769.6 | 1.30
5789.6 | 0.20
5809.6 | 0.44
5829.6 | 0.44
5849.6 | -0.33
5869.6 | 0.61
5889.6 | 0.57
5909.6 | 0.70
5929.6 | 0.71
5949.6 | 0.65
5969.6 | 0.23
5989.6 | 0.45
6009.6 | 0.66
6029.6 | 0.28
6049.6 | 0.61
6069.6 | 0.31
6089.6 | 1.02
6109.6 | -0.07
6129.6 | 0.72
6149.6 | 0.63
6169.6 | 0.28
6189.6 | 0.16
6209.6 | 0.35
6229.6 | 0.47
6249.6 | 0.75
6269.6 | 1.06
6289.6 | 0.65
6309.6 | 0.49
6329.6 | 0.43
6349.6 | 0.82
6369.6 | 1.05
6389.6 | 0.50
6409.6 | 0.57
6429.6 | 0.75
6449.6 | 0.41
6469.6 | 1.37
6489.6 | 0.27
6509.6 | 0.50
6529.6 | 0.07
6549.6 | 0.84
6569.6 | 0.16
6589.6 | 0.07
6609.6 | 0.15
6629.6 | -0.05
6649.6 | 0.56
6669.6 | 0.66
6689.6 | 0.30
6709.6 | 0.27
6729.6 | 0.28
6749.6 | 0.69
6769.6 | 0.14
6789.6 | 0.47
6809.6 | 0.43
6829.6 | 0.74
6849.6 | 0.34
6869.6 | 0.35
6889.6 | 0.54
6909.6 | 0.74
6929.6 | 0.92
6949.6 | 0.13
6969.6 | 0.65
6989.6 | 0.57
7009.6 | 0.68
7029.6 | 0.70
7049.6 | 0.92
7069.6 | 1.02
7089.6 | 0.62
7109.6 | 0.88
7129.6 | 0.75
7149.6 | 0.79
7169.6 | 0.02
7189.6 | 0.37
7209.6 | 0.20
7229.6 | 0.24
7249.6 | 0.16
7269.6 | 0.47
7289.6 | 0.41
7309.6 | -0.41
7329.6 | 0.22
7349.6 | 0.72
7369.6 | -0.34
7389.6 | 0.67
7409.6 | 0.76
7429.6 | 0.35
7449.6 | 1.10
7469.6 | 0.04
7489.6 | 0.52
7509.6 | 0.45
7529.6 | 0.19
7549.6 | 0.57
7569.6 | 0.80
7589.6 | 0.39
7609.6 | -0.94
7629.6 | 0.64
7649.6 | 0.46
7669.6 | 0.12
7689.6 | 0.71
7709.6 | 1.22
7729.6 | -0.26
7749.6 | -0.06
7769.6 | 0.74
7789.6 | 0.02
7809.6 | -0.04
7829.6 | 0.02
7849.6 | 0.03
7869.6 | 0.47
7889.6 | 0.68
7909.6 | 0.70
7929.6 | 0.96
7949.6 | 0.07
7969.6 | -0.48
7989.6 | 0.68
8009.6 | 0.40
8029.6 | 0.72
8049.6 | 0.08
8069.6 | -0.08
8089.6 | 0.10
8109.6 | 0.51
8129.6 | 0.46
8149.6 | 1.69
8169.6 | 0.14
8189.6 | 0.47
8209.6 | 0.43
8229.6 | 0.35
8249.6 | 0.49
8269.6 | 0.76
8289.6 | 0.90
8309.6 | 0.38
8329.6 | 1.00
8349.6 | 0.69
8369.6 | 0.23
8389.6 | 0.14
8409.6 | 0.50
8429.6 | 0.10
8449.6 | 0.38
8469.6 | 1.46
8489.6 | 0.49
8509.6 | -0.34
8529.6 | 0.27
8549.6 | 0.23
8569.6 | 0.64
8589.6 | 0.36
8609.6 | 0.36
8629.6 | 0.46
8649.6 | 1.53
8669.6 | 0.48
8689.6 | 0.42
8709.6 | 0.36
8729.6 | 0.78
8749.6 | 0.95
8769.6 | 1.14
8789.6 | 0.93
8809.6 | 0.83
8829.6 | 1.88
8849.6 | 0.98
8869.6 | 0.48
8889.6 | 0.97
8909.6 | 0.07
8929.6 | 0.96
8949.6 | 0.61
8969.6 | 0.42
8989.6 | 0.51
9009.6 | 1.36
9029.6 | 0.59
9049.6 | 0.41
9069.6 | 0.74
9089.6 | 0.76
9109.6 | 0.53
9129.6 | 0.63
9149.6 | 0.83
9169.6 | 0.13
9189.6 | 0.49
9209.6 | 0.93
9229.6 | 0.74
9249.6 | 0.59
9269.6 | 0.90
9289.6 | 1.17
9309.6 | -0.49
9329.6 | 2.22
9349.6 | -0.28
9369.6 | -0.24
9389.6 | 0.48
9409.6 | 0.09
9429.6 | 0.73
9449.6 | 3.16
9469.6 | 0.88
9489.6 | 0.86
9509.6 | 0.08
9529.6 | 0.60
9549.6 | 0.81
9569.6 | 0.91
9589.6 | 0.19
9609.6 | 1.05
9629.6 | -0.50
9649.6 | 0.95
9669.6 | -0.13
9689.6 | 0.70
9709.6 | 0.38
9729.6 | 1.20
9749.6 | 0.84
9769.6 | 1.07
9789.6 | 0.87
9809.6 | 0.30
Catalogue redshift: 1.19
